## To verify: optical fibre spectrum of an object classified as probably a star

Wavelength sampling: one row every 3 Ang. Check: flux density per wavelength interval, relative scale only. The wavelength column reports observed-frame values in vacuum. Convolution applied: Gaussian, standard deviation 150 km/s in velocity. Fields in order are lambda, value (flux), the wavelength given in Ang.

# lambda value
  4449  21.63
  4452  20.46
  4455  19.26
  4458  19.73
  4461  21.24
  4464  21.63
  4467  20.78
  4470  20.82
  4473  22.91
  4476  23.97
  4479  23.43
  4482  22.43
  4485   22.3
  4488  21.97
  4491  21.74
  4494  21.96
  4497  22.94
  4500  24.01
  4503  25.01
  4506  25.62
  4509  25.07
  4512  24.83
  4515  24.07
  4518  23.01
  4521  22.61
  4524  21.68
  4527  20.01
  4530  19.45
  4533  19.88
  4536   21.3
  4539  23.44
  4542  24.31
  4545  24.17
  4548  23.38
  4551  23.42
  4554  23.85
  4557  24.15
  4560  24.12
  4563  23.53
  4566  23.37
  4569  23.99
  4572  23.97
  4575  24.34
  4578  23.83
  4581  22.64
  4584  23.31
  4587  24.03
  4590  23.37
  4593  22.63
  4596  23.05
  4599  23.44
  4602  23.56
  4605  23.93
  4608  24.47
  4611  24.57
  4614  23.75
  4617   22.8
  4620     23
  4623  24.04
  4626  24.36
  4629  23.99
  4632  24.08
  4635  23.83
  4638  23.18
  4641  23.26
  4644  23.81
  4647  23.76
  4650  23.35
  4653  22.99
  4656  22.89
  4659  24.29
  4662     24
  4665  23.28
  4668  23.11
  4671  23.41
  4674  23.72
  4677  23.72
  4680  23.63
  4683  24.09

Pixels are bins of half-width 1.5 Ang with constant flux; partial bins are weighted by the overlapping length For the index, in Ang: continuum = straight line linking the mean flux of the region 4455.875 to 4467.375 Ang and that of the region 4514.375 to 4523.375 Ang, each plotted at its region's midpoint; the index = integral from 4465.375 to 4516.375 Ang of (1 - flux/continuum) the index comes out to -2.9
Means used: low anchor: 20.8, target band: 23.2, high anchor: 23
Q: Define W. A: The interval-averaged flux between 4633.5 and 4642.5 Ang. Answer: 23.4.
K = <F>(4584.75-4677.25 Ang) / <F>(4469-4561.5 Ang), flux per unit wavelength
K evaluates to 1.03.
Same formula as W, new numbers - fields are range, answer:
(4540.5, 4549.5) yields 24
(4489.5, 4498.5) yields 22.2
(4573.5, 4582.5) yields 23.6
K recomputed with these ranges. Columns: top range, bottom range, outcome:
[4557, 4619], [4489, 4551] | 1.03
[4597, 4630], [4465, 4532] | 1.05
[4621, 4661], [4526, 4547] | 1.08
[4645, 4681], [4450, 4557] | 1.05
